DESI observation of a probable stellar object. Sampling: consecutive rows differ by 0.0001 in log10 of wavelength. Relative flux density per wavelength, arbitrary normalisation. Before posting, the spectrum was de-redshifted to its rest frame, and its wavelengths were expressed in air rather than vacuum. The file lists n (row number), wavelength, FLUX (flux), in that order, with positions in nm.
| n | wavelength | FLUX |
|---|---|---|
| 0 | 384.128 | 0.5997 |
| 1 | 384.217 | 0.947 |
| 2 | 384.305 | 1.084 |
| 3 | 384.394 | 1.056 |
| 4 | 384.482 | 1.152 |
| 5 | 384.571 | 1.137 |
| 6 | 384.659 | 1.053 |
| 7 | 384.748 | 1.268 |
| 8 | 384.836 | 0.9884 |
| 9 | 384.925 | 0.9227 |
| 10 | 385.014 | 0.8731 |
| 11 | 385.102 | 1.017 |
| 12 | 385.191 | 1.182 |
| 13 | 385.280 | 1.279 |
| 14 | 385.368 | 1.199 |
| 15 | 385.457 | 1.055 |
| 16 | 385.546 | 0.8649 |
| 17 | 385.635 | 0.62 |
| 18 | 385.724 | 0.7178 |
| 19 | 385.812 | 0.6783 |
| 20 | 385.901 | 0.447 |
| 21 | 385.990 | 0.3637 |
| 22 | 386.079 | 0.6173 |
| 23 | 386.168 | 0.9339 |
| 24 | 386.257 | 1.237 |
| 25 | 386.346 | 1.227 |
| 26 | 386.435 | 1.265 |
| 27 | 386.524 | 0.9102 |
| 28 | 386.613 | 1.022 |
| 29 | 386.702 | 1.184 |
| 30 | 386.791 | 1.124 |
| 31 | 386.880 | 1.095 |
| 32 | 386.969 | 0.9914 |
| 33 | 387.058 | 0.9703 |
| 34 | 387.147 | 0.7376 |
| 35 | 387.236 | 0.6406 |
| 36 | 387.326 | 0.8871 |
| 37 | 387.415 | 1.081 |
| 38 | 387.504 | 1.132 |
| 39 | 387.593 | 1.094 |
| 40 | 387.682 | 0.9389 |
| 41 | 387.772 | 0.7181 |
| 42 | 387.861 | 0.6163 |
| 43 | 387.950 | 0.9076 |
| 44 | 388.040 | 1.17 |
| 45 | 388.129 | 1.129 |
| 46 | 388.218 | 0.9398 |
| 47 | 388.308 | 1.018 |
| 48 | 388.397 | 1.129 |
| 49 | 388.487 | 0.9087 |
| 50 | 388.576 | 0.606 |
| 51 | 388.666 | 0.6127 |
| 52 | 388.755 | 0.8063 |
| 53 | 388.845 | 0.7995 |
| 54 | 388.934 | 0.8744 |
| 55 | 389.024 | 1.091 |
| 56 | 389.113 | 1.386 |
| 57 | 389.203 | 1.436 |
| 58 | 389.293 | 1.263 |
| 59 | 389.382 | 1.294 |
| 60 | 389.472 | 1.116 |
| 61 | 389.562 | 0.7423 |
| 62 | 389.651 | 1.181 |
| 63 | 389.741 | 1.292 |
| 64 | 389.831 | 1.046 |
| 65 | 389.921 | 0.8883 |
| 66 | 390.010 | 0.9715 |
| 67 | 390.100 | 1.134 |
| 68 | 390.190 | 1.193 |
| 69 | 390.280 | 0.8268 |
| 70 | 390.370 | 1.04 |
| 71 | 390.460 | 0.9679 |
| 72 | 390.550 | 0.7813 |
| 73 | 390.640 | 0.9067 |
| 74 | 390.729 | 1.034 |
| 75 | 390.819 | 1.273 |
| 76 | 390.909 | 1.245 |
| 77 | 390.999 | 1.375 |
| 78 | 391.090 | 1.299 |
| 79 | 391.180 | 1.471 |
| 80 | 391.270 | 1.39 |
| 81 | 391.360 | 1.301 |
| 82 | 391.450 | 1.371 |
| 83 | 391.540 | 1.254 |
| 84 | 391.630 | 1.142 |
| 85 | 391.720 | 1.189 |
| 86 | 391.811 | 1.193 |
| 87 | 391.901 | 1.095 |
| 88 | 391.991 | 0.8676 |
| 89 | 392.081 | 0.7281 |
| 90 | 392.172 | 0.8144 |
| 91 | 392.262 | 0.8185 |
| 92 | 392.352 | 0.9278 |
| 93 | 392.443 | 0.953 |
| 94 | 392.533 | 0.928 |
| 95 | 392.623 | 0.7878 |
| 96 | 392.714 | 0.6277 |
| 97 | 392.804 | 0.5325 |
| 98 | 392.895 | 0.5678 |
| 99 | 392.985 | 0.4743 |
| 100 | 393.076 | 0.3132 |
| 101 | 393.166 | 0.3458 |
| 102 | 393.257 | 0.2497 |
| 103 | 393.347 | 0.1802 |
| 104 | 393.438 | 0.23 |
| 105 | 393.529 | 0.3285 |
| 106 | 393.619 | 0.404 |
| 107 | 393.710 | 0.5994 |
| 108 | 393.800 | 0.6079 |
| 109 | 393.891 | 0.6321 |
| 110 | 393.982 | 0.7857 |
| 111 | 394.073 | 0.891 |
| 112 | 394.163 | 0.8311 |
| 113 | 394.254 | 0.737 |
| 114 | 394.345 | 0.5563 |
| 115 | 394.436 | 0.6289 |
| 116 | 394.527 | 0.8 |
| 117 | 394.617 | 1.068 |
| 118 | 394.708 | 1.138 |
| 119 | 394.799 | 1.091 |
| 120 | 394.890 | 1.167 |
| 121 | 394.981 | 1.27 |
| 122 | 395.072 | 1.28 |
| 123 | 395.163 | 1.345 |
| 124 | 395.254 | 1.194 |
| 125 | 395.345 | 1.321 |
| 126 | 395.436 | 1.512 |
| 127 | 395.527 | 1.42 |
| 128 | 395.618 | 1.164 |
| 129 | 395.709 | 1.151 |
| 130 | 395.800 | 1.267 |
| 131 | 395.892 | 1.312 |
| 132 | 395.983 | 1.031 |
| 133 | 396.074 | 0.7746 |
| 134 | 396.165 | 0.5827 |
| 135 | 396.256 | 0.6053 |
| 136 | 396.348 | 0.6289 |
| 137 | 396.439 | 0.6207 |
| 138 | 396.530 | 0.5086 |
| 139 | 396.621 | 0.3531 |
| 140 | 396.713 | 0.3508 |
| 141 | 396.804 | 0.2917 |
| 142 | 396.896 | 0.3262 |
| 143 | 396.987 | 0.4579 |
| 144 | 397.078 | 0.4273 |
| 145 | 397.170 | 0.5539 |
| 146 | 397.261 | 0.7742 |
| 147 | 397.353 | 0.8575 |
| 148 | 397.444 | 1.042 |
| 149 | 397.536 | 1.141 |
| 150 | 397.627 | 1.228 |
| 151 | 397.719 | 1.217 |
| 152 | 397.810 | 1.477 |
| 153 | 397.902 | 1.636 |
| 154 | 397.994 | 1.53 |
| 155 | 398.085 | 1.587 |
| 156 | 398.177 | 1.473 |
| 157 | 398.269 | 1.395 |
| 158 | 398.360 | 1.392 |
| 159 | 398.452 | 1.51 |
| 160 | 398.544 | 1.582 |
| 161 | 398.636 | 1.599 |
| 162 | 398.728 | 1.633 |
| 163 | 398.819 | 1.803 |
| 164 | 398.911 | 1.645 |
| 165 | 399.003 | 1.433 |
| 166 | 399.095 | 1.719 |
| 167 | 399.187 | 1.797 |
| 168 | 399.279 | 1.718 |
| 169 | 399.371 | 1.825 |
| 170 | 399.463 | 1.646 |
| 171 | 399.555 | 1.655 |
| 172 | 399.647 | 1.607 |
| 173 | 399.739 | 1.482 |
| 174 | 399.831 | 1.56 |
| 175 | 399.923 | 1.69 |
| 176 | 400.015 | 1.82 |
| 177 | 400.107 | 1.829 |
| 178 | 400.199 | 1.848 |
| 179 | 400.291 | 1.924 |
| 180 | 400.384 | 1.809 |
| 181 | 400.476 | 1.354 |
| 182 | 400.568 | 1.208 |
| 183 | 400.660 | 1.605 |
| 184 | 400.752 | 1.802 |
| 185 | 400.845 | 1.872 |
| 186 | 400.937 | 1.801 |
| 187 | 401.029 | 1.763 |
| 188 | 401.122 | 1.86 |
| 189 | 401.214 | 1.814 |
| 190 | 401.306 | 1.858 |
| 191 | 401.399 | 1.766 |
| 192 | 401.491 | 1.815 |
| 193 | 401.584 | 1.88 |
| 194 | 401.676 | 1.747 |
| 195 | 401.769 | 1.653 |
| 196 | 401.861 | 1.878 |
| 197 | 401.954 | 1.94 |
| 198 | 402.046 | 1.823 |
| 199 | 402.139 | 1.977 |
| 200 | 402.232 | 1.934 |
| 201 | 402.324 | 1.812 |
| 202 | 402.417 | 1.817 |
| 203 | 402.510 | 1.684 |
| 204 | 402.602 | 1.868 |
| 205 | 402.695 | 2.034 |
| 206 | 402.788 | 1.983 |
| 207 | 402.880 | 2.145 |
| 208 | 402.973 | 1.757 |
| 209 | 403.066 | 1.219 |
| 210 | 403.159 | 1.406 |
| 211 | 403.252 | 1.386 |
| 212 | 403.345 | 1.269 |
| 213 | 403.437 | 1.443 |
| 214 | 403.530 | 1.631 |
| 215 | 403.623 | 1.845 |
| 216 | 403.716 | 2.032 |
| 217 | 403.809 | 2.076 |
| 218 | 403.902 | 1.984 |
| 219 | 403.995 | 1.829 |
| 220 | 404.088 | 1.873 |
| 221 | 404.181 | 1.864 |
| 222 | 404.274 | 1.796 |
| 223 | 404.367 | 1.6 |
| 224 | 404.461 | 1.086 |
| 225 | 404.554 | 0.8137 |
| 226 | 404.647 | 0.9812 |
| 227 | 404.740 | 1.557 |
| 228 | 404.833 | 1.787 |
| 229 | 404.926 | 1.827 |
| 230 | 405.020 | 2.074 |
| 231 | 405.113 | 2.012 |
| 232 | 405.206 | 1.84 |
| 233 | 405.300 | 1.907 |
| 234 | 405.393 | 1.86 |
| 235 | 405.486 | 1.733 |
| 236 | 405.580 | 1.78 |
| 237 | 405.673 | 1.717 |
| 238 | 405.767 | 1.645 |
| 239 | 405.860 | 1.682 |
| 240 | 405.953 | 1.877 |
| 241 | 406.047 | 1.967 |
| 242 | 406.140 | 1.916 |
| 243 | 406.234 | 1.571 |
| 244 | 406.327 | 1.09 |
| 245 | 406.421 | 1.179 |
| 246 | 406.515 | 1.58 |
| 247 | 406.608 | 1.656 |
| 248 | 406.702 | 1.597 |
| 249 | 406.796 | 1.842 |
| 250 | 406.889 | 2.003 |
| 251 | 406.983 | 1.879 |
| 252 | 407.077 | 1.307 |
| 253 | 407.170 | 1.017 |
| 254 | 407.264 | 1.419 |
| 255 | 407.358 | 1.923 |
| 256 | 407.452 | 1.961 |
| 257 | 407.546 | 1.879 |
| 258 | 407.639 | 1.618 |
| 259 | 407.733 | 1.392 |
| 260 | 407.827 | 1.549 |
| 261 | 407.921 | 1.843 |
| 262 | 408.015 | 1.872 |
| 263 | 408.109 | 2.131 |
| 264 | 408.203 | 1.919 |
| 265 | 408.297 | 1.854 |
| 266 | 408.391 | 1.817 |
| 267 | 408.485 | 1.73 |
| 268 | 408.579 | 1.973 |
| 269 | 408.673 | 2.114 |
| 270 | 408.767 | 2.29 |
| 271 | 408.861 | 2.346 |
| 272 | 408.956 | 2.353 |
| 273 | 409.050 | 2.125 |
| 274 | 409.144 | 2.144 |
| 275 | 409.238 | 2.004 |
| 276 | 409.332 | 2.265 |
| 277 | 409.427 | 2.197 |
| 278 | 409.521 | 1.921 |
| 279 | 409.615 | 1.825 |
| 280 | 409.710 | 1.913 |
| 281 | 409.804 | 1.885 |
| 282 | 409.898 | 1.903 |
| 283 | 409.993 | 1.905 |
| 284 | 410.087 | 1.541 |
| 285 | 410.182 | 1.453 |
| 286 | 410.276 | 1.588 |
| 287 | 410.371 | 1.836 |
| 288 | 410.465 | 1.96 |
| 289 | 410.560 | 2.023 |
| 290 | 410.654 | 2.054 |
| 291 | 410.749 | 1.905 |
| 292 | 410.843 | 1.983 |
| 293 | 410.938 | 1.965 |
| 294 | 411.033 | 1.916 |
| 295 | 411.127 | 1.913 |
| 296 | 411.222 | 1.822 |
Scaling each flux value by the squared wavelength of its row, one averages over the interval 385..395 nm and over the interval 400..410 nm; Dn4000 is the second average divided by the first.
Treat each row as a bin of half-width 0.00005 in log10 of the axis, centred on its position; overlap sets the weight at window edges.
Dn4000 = 2.07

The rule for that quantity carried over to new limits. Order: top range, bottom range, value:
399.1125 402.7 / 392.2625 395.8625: 2.19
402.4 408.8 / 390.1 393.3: 1.93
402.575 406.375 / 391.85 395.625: 2.21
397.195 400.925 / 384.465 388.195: 1.71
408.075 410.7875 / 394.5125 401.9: 1.54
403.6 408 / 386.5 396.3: 1.90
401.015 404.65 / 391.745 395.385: 2.31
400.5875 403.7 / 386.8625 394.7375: 2.05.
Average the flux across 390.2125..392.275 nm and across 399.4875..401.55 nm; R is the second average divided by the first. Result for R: 1.55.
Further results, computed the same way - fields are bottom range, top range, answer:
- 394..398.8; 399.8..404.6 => 1.67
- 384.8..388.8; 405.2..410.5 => 1.94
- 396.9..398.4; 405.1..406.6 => 1.53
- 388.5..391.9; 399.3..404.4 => 1.59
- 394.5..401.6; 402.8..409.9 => 1.33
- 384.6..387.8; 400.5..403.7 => 1.82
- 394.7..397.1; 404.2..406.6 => 1.80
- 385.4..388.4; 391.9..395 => 0.76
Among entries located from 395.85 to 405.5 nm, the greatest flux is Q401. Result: 2.145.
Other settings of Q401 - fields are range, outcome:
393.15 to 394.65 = 1.068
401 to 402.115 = 1.94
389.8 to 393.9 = 1.471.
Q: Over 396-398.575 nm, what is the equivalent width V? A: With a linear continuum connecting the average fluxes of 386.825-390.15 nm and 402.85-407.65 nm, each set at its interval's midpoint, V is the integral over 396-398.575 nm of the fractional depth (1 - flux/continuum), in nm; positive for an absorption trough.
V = 0.80 nm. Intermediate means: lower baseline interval 0.991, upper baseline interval 1.67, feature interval 0.938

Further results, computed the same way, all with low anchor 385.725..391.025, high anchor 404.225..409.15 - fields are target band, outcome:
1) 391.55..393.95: 0.980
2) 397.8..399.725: -0.257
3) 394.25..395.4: 0.177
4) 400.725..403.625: -0.394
